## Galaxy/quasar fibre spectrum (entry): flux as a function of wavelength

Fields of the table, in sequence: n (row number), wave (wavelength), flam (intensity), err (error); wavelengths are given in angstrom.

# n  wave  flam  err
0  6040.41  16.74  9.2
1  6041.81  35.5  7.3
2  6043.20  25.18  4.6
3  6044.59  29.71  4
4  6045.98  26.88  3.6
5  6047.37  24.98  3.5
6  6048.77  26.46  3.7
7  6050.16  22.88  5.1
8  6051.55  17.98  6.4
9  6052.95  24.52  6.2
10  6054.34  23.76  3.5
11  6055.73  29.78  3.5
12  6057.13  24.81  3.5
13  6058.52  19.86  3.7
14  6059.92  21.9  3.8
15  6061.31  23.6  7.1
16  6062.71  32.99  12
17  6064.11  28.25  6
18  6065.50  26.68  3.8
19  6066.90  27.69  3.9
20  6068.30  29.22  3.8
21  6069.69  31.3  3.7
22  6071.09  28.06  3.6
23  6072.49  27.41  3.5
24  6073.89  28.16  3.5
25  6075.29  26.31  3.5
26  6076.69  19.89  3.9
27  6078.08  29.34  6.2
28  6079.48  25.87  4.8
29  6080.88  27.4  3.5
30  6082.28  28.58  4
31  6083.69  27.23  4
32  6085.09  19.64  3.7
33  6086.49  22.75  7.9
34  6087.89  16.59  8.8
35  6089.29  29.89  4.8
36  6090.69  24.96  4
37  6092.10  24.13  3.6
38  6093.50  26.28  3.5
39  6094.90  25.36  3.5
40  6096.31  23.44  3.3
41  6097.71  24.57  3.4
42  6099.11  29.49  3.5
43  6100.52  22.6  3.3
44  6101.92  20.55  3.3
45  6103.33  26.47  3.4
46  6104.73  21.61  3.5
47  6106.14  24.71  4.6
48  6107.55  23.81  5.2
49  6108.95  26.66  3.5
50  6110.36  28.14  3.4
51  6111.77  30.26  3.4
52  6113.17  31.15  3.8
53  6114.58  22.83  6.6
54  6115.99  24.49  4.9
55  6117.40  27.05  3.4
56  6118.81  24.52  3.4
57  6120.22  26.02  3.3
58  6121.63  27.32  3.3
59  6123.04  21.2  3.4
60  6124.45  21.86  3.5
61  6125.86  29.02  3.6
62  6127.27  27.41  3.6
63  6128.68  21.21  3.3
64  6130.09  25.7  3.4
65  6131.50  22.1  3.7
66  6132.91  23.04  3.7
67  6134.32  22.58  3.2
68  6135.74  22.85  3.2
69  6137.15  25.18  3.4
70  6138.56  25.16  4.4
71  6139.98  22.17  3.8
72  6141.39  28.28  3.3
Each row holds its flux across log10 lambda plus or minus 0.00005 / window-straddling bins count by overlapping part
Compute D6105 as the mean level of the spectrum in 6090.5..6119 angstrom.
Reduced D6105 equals 25.4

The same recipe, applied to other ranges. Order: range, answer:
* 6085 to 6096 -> 23.9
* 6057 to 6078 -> 26.5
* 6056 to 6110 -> 25.5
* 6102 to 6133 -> 25.2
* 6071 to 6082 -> 26.6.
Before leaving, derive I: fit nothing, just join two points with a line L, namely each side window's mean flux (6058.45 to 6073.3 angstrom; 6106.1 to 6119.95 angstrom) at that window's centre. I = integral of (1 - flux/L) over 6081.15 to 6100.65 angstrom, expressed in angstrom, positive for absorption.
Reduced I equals 1.5 angstrom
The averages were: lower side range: 27.3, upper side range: 26.4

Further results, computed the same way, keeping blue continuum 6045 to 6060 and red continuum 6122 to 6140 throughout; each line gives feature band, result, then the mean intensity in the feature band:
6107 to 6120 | -1.4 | 26.6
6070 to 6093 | -1.3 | 25.5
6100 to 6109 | 0.2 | 23.6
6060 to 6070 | -1.6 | 28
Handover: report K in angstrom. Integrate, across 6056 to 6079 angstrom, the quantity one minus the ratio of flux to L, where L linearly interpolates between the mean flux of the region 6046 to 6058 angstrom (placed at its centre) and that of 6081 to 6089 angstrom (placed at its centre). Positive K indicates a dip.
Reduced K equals -2.5 angstrom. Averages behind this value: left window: 24.5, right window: 23.6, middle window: 26.6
